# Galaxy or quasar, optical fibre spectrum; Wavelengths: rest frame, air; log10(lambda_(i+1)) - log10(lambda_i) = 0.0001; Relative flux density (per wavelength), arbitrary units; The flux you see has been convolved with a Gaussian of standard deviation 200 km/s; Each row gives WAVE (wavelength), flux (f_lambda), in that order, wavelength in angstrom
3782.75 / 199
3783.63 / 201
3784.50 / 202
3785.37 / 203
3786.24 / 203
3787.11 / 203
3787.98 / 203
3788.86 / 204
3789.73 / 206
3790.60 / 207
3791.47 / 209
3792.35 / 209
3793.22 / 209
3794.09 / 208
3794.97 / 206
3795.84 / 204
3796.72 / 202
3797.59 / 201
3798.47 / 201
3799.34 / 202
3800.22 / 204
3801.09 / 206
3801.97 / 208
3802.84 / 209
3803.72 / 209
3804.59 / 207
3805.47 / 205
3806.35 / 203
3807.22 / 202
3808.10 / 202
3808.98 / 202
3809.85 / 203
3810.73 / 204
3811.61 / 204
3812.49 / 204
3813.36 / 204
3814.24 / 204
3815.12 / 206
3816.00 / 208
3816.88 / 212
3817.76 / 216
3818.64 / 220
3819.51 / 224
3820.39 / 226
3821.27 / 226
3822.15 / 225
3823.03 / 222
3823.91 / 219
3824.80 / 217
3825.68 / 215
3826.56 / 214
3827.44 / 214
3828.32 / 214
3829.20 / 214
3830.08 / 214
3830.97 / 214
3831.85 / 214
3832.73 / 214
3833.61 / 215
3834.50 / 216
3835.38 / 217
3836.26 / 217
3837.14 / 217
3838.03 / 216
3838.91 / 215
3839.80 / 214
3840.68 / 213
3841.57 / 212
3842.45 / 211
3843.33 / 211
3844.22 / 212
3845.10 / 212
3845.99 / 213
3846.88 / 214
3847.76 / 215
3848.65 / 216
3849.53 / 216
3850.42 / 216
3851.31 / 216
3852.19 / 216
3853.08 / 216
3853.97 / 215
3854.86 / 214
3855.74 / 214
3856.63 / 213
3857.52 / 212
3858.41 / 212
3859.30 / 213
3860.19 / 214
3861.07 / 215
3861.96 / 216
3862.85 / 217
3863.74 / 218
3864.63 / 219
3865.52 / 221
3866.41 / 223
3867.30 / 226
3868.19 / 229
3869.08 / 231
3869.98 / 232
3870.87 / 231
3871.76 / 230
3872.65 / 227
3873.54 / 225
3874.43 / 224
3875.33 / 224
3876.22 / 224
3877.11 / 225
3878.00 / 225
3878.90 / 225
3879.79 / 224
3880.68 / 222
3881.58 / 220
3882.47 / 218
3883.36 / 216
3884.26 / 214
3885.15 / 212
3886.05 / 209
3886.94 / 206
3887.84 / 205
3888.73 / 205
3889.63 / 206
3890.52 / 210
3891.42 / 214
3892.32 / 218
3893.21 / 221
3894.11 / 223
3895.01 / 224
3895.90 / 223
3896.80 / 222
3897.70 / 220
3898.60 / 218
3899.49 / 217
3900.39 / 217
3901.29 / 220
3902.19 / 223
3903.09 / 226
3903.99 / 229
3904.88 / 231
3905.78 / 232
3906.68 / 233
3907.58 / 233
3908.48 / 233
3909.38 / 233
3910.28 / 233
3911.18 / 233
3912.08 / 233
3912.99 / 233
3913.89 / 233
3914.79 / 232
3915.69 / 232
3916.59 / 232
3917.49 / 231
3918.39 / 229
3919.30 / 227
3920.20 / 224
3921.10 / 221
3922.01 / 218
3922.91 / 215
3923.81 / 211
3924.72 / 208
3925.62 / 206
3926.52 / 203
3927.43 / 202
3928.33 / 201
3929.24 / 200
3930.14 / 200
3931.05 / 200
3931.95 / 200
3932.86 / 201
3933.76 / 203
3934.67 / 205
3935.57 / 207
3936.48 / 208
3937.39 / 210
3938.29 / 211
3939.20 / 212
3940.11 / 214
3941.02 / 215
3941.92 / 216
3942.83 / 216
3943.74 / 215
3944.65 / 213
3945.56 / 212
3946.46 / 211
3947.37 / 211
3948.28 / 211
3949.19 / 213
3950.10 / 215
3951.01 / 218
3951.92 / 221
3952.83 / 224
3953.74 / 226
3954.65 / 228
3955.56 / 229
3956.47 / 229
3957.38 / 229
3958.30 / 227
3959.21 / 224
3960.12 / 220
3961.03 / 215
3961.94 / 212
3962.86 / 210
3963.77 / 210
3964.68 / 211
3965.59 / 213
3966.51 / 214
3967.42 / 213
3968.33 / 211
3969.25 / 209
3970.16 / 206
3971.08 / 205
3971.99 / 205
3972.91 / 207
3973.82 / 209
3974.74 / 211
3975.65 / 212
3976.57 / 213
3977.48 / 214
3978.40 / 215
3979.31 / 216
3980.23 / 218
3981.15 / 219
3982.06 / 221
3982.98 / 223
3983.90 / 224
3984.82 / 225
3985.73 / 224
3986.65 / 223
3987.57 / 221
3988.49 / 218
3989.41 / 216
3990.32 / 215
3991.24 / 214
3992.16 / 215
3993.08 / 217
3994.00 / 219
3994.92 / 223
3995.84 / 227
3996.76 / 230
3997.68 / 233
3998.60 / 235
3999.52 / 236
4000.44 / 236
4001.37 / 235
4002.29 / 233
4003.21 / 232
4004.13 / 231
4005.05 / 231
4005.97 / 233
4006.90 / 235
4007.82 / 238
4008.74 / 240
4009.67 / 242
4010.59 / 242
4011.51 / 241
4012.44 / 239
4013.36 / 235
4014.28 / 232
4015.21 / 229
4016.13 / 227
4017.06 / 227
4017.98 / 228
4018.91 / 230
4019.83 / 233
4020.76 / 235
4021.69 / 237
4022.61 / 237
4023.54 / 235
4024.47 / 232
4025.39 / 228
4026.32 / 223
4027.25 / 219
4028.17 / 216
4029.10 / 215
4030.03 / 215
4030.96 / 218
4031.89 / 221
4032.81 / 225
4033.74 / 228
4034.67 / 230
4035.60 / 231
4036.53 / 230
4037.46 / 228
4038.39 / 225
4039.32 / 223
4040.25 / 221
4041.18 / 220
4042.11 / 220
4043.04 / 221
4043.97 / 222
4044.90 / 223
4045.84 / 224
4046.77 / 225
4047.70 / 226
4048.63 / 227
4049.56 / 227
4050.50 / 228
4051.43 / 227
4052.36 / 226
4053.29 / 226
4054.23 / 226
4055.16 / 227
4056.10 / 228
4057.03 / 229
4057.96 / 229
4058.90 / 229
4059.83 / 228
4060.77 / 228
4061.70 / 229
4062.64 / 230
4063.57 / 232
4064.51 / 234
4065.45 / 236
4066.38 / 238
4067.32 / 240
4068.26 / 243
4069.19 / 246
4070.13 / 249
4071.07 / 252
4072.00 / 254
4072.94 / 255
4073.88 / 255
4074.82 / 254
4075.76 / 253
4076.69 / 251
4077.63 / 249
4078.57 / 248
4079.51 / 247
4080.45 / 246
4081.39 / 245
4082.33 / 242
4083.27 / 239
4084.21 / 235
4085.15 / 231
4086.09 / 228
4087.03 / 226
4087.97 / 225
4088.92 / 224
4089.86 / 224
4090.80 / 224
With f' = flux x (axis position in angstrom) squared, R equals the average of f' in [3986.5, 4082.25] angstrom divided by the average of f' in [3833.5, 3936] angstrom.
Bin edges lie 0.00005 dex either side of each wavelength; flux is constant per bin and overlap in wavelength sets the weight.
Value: 1.14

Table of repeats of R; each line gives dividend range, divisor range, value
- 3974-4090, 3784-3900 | 1.18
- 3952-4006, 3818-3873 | 1.08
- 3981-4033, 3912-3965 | 1.09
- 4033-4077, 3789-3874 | 1.22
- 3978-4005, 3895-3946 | 1.06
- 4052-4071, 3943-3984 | 1.13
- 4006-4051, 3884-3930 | 1.10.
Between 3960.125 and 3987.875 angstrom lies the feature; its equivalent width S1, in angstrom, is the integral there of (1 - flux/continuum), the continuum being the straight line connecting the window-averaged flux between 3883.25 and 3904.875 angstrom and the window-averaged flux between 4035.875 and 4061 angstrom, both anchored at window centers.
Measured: 0.9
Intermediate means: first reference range 217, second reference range 226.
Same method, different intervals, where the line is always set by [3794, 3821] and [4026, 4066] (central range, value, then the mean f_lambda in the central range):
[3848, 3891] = -1.3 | 218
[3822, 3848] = -0.7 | 215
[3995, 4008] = -0.6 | 233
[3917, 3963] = 0.6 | 214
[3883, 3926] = -1.4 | 222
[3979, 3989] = 0.0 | 221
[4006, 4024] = -0.9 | 235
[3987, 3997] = 0.1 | 219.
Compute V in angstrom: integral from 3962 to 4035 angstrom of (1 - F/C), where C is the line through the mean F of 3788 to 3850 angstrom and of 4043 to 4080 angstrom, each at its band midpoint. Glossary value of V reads 1.84 angstrom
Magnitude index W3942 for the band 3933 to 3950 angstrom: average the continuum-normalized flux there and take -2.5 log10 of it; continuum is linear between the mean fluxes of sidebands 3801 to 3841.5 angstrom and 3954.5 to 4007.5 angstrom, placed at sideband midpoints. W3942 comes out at 0.04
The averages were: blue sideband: 212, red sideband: 220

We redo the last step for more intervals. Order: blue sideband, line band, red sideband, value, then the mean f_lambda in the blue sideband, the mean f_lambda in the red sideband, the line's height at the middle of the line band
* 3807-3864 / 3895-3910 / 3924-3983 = -0.06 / 214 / 213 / 213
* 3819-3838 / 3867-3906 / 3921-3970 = -0.03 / 218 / 213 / 215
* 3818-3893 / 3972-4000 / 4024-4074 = 0.03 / 217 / 229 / 225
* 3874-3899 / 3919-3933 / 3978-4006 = 0.06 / 218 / 224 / 220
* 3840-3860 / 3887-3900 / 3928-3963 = -0.01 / 214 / 214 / 214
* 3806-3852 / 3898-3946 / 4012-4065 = 0.01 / 213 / 227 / 219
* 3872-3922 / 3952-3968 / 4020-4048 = 0.02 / 223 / 225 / 224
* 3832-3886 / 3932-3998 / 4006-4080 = 0.05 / 218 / 232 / 226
